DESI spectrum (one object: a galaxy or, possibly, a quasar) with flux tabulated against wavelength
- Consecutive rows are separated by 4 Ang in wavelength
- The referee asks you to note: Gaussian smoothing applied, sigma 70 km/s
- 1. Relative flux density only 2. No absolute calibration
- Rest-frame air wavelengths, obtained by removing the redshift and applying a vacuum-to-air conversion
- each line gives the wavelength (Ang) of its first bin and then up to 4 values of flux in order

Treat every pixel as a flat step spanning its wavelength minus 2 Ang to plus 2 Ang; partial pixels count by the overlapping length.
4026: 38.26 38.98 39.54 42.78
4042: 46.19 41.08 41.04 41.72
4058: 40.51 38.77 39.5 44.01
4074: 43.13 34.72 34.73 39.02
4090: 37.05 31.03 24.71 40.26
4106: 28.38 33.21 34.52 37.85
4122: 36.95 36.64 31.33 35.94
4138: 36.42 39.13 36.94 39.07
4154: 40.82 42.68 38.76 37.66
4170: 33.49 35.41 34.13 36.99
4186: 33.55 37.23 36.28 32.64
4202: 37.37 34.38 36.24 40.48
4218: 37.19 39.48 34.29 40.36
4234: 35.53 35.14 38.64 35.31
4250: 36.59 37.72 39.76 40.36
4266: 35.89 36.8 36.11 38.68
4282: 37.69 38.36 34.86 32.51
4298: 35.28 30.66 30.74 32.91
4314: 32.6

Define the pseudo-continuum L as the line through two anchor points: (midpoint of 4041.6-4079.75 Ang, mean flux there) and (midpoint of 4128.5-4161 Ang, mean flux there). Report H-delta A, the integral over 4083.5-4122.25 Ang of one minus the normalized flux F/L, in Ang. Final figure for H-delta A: 5.1 Ang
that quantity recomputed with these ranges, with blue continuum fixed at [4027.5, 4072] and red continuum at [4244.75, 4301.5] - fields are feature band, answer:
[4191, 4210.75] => 1.4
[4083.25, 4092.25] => 0.6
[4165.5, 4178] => 1.2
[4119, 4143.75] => 2.2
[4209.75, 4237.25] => 0.1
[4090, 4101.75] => 2.6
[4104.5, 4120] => 2.4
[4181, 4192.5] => 0.8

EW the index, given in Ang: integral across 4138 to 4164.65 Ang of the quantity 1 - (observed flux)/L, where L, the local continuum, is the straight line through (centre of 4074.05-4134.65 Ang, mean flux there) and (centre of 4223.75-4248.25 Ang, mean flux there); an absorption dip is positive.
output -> -3.0 Ang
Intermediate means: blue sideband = 34.7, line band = 39.3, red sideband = 36.6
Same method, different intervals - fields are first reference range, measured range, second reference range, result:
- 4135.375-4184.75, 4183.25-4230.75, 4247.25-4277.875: 1.3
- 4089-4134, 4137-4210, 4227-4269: -2.8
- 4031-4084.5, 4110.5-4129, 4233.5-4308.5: 1.6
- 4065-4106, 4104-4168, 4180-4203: -1.2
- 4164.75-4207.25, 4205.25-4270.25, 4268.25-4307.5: -3.9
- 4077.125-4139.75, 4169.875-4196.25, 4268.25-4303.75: -0.3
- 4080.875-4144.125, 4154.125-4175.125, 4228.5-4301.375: -1.5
